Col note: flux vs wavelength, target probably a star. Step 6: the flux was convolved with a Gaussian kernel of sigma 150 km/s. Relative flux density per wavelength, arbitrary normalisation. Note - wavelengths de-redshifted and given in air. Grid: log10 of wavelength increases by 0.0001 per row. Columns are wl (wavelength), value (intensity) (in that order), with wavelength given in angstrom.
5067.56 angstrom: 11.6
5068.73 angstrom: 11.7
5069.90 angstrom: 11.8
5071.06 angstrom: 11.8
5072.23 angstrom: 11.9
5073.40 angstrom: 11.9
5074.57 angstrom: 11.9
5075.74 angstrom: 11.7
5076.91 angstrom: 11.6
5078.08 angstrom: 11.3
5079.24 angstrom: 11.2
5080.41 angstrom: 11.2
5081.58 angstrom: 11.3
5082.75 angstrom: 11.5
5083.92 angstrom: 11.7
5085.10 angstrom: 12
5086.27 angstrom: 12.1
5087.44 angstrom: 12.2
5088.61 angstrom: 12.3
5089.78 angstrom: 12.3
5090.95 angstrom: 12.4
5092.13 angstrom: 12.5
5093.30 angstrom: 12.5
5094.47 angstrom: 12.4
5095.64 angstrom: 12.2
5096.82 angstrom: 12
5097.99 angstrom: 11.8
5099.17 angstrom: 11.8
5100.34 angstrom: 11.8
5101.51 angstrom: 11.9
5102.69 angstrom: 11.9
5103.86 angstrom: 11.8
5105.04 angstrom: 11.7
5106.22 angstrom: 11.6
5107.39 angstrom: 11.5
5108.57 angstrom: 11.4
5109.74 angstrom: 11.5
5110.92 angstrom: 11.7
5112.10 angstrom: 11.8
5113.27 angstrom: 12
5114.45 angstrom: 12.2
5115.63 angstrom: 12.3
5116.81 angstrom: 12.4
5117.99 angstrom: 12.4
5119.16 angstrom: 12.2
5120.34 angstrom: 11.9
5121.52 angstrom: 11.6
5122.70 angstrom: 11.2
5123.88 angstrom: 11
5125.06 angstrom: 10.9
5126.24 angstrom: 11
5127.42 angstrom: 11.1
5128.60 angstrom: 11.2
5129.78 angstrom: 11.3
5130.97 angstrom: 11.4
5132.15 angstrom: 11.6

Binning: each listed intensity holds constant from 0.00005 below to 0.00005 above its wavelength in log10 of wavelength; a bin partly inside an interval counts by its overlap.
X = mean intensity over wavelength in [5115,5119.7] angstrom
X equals 12.3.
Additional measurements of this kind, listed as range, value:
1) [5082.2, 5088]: 11.9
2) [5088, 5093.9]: 12.4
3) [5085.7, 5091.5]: 12.3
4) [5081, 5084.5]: 11.5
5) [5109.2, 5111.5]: 11.6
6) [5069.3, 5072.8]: 11.8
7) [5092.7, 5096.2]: 12.4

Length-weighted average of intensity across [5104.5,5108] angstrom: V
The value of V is 11.6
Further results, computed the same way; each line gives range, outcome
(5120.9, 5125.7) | 11.2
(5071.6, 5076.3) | 11.8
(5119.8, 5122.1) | 11.7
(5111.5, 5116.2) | 12.1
